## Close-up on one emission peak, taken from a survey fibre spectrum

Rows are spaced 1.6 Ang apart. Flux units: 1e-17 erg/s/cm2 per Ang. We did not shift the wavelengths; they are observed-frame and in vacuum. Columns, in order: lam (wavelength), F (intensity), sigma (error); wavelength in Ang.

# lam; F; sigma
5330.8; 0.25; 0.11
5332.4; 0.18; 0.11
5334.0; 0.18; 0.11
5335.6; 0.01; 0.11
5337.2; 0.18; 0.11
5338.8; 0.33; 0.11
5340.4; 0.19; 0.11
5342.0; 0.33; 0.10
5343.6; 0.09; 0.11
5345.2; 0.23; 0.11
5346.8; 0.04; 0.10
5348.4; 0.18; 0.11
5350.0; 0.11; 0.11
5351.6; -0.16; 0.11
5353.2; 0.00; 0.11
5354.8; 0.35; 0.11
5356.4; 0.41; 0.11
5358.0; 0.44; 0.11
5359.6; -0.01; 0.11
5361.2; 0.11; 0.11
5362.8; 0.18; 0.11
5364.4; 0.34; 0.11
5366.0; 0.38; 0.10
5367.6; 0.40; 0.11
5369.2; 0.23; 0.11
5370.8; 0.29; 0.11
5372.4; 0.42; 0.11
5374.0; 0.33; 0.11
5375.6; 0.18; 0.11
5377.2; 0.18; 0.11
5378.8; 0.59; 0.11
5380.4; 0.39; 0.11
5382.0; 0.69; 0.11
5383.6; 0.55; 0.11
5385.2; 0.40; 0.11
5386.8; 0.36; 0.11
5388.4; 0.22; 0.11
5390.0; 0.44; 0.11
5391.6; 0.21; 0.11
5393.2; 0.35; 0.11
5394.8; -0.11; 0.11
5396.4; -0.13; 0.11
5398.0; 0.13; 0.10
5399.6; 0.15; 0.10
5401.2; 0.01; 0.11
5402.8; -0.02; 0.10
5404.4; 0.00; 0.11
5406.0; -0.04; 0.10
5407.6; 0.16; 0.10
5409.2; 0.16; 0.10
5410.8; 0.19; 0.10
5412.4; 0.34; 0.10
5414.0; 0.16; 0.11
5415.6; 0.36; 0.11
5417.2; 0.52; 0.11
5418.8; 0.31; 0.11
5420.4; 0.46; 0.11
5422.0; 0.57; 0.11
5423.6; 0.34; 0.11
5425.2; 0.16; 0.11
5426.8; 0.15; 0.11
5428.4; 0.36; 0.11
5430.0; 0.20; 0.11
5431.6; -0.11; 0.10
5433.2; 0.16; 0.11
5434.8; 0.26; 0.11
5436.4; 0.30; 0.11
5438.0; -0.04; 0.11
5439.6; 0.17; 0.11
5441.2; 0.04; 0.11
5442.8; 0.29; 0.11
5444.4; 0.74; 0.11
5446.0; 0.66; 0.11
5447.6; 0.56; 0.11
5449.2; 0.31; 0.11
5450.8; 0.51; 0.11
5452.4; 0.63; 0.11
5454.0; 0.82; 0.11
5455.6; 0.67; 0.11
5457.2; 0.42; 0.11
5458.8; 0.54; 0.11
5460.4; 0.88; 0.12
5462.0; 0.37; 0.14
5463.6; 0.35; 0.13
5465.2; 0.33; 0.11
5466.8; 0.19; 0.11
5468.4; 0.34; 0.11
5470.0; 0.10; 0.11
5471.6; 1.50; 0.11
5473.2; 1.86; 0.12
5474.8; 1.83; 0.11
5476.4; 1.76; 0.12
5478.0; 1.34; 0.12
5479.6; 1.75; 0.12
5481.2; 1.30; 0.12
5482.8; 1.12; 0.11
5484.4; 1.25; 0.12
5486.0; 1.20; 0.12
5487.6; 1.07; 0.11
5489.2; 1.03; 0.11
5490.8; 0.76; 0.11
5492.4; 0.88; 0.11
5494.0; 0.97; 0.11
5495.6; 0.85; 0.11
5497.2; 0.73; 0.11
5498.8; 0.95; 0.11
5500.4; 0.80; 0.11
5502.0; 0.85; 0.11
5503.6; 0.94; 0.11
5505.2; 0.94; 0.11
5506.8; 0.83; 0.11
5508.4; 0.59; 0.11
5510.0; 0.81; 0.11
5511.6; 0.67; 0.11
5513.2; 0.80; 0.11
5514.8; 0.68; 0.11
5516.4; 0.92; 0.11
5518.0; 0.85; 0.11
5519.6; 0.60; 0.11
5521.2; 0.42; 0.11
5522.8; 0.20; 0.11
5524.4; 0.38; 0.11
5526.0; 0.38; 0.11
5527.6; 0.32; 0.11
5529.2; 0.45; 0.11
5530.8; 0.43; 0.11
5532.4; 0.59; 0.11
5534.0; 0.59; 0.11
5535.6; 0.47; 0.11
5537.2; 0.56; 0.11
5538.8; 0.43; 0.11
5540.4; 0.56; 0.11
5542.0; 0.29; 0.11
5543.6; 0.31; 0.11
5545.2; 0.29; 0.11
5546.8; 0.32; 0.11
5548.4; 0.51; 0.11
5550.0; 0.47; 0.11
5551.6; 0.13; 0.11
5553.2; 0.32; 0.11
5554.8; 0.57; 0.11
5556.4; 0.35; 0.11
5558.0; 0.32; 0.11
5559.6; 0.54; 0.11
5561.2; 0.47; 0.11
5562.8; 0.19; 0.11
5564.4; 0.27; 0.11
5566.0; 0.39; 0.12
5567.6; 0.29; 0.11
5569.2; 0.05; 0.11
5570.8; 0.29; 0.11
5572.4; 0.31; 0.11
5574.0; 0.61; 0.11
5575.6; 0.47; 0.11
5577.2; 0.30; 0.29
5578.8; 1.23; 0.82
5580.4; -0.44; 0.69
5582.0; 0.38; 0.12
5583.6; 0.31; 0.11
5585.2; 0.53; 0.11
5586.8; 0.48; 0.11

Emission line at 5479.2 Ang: Lyman alpha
